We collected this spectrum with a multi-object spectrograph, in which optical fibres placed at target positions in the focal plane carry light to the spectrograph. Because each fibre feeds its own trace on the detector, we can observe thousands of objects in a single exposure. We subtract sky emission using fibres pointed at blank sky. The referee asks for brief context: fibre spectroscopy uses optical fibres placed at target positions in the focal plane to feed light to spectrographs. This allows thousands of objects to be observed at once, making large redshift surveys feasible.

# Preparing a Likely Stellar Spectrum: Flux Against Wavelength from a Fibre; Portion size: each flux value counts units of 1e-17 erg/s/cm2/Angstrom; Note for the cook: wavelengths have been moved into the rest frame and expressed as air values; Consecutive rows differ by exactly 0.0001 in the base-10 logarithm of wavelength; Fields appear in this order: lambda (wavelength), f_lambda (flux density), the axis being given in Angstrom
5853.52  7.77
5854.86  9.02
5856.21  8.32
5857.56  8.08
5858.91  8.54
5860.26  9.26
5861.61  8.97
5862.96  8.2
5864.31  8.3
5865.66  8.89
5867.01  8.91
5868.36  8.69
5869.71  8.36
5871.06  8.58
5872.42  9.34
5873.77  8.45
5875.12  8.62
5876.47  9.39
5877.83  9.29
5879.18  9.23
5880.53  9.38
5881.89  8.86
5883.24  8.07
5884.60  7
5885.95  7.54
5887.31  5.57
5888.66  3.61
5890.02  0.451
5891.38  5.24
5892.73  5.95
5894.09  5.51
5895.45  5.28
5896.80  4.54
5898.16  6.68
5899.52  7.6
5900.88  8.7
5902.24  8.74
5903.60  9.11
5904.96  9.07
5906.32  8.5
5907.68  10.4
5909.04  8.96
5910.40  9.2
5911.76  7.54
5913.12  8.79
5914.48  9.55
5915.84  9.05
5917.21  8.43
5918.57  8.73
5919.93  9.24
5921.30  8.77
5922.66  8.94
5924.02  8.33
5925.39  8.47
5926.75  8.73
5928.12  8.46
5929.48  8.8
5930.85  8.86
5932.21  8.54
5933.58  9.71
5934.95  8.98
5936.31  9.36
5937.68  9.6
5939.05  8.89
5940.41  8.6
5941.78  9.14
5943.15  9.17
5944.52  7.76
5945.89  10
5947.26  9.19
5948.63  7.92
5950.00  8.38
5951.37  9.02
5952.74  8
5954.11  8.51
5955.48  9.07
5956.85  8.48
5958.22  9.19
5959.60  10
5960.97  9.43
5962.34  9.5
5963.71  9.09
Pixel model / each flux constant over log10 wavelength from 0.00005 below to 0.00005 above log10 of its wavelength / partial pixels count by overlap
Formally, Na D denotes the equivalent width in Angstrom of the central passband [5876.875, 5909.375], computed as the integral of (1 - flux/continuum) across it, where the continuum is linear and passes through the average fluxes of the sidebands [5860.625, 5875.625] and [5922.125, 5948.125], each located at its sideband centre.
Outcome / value 5.7 Angstrom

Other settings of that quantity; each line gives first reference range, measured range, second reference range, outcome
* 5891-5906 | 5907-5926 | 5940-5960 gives -3.1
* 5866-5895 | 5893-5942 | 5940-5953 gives -1.8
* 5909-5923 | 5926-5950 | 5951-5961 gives -0.1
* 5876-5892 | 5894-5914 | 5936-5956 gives -1.1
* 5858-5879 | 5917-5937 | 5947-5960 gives -0.2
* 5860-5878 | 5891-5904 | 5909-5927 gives 3.0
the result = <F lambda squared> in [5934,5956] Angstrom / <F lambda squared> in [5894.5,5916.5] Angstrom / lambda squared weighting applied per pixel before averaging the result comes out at 1.1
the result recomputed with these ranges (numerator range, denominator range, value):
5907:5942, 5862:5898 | 1.23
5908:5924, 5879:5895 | 1.43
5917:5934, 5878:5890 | 1.25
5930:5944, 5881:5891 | 1.56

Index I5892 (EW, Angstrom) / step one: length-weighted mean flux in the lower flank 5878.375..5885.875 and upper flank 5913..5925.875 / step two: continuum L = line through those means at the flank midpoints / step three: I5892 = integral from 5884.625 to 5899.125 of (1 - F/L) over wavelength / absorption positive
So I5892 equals 5.73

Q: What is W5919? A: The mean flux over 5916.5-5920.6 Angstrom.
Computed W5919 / 8.8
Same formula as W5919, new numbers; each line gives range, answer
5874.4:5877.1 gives 9.01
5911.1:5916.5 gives 8.74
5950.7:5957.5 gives 8.62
